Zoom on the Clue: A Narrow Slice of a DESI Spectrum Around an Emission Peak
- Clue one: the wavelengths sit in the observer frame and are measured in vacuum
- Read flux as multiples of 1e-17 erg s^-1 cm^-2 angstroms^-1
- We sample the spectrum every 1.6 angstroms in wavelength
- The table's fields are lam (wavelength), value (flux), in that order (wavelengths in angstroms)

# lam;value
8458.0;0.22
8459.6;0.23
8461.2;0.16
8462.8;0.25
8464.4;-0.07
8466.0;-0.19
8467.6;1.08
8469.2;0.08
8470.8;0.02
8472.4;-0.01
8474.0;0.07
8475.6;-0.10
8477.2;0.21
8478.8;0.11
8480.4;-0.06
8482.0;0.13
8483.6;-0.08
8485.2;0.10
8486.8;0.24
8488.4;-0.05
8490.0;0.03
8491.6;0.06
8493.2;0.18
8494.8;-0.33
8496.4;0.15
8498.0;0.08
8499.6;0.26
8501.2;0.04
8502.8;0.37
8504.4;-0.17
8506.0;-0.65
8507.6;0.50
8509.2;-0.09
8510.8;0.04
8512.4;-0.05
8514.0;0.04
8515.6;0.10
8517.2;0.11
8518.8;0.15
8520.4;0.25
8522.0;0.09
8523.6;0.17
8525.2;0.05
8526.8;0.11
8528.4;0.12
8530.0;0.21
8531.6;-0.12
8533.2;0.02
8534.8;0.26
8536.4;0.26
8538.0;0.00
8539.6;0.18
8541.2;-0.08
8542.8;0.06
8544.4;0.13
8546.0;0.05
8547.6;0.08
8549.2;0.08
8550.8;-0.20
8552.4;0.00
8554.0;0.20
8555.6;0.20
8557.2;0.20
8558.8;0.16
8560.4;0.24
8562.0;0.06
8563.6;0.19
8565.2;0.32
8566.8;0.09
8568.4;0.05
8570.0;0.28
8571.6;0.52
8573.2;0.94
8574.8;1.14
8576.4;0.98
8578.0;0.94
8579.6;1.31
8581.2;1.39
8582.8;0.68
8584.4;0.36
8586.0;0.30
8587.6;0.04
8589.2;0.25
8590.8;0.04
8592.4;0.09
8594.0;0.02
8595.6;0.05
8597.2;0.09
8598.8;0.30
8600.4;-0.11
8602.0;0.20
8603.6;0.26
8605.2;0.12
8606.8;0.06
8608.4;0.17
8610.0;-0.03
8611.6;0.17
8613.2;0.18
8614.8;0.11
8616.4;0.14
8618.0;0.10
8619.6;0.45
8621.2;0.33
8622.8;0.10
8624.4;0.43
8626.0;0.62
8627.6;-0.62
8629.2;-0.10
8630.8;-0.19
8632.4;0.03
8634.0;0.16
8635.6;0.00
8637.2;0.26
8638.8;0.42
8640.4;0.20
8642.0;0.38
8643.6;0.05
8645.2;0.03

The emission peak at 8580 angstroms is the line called [O II] 3727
